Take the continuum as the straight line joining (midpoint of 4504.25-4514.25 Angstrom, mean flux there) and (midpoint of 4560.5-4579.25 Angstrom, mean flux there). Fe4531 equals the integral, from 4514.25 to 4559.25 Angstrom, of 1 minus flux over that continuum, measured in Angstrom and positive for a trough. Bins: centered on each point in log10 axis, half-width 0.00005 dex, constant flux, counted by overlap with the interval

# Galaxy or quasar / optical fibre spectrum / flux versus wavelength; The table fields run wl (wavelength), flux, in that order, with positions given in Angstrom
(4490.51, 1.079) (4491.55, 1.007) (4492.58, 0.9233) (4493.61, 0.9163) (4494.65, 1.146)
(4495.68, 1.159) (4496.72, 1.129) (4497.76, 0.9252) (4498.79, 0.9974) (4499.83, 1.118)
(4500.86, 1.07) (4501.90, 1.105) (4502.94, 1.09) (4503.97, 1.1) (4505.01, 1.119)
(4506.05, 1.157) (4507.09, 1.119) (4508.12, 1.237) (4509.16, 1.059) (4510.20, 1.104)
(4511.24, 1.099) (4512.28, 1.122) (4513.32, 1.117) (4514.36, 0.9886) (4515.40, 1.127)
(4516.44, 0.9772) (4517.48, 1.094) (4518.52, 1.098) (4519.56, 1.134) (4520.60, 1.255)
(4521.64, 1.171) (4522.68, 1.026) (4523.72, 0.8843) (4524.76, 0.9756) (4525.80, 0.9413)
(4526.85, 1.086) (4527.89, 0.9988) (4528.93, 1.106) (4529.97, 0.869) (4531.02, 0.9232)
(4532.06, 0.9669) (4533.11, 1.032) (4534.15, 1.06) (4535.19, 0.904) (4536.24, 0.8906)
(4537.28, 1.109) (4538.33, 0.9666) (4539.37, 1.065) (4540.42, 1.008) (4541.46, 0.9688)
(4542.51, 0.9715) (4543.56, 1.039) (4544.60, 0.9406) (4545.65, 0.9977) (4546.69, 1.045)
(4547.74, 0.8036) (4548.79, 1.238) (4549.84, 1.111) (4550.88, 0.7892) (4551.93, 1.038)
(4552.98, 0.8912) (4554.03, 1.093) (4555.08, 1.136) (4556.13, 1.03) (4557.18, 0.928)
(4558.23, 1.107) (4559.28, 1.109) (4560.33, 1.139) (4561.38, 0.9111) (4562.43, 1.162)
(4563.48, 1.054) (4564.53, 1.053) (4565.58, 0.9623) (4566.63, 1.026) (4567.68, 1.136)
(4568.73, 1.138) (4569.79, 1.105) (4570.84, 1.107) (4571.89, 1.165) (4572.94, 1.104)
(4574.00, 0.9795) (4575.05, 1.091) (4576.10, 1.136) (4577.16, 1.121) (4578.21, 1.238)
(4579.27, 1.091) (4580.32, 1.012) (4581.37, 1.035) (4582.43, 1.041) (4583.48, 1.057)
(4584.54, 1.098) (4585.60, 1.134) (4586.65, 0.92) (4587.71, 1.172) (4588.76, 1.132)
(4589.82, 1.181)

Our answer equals 3.5 Angstrom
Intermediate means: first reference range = 1.12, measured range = 1.02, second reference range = 1.09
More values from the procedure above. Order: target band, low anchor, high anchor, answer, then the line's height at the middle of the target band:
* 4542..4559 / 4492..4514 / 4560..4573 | 1.1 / 1.08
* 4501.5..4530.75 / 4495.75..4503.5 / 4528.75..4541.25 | -1.3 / 1.03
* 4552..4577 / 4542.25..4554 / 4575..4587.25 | -0.8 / 1.04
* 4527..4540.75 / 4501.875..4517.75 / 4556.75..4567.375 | 1.0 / 1.08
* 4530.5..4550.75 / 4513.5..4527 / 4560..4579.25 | 1.4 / 1.07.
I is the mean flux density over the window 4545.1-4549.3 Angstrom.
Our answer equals 1.02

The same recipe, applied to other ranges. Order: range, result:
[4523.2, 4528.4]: 0.977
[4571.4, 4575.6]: 1.09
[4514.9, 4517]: 1.05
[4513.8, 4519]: 1.06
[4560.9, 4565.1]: 1.05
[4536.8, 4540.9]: 1.04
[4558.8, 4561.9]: 1.05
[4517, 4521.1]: 1.15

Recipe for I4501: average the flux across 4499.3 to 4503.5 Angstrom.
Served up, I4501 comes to 1.1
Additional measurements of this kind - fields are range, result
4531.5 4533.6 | 0.996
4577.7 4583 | 1.08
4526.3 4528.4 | 1.04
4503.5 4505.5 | 1.11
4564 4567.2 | 1.02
